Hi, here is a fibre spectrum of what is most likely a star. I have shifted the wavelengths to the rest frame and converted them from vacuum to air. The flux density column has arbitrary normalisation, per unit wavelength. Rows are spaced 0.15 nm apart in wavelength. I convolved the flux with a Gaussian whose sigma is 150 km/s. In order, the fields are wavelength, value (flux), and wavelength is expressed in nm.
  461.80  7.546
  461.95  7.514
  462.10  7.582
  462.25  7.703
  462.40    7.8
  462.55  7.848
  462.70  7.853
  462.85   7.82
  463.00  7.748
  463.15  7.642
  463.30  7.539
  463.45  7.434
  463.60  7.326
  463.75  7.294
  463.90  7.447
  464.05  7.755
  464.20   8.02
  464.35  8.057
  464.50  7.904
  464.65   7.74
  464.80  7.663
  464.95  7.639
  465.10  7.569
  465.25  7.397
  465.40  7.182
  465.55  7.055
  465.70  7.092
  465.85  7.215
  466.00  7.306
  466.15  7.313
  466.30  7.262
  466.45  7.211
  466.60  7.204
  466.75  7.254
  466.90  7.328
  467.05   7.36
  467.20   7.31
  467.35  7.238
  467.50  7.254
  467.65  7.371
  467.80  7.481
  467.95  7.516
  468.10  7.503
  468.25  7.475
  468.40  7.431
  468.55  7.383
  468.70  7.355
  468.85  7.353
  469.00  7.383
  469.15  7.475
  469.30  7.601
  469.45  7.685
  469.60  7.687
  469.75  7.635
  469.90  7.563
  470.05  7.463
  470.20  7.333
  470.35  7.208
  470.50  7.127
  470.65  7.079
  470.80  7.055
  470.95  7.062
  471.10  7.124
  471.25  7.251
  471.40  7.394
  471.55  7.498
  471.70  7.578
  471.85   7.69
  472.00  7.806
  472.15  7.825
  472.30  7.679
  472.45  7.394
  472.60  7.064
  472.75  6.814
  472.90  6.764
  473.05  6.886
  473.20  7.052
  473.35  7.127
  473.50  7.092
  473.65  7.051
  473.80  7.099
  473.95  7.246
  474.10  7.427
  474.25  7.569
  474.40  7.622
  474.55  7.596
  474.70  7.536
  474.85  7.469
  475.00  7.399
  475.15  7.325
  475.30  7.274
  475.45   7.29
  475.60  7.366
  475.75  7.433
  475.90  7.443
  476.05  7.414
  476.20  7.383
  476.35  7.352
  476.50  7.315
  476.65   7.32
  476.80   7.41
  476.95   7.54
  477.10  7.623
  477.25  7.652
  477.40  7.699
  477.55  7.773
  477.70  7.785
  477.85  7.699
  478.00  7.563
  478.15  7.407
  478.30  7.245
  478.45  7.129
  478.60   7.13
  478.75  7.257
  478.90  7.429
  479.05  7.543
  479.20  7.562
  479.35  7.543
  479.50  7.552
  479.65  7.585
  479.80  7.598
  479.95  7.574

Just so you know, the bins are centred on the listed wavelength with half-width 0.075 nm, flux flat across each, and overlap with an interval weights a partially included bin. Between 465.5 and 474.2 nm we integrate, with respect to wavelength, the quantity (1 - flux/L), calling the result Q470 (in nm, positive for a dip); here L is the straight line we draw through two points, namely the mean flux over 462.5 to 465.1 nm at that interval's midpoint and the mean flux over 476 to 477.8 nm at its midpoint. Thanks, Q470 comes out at 0.333 nm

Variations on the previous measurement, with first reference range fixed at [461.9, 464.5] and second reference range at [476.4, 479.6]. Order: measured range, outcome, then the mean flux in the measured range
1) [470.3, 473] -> 0.10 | 7.3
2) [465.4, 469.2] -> 0.15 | 7.32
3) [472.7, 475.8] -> 0.11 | 7.26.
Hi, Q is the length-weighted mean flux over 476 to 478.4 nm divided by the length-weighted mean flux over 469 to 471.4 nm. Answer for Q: 1.02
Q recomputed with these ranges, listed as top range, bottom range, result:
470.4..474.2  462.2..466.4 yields 0.96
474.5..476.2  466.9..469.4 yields 1.00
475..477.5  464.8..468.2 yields 1.01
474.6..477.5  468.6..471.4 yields 1.01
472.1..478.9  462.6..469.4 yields 0.99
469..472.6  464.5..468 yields 1.01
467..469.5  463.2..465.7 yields 0.98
